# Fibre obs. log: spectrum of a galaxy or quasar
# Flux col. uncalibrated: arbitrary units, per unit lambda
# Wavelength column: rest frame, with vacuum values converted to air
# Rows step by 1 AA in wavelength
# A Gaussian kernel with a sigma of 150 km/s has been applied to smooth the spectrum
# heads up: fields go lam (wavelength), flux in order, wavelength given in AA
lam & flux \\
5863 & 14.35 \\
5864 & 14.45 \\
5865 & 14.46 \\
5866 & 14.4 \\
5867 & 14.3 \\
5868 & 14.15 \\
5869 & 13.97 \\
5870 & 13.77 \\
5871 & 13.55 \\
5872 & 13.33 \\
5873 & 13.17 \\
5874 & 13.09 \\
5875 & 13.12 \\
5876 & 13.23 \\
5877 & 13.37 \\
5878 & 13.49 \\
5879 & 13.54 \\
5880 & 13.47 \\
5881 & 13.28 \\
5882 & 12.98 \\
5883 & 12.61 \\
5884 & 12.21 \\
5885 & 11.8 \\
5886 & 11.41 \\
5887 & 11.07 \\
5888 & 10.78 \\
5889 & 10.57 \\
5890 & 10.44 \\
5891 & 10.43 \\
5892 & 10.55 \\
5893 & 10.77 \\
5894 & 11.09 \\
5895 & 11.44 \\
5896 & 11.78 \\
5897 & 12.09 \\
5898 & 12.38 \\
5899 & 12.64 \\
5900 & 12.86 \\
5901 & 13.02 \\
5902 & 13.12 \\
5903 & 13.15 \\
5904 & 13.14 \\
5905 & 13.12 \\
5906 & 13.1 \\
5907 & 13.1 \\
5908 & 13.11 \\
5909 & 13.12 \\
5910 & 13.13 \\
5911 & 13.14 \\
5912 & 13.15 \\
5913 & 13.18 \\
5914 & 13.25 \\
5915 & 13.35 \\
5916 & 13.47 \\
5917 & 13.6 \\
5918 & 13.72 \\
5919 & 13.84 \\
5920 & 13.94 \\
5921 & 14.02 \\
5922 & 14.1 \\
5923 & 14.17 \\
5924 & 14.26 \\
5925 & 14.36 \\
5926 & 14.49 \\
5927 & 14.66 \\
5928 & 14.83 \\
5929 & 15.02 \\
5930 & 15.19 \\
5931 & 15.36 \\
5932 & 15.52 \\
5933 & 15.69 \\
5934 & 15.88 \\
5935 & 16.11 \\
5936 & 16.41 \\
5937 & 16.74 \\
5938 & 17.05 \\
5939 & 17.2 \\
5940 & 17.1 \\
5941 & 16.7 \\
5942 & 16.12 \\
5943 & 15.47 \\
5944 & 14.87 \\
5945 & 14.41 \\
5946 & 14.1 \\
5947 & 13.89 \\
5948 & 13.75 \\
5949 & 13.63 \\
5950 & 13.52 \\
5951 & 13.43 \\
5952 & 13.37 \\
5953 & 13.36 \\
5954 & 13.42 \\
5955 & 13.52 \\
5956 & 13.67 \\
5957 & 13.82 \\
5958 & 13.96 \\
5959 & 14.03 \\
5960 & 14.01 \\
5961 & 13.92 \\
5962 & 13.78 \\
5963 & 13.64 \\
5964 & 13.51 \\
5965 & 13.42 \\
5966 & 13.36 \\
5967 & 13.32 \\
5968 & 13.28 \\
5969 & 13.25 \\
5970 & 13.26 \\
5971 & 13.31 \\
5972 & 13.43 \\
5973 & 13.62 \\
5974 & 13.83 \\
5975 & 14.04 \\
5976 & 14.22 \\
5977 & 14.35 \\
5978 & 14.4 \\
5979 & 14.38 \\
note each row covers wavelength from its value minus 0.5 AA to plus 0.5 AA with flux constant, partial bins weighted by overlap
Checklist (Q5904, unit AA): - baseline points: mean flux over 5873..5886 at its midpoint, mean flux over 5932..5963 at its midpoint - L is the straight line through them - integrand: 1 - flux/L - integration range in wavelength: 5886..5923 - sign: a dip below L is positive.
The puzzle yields 2.9 AA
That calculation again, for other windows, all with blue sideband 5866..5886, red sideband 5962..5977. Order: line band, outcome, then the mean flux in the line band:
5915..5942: -3.4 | 15.1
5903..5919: 0.1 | 13.3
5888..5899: 1.7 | 11.2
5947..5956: 0.0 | 13.5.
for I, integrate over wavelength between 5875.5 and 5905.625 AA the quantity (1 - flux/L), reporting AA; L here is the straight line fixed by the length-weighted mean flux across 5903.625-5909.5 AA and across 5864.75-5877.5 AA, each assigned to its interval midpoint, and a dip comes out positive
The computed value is 2.6 AA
